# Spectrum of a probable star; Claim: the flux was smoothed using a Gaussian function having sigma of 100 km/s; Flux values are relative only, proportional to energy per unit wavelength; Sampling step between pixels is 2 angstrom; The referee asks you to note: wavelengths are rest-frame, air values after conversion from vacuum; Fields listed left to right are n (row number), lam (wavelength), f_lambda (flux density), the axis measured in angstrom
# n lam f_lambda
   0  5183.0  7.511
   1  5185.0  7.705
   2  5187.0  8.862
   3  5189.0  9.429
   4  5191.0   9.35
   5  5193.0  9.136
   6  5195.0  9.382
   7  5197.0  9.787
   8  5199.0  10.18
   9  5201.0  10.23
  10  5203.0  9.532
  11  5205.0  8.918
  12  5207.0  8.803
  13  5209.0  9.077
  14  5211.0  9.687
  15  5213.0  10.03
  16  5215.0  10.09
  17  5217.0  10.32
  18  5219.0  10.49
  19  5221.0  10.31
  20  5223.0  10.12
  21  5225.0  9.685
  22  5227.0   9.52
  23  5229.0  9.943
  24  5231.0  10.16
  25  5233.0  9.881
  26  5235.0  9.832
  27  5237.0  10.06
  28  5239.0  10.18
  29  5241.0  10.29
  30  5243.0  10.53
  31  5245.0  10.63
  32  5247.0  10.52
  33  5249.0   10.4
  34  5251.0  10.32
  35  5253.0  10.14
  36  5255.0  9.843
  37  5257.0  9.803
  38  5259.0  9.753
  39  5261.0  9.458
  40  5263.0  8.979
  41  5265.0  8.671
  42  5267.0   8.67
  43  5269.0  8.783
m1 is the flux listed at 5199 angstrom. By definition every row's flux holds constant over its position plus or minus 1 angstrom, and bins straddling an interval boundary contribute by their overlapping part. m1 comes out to 10.18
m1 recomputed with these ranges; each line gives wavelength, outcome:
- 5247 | 10.52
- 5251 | 10.32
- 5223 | 10.12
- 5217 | 10.32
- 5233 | 9.881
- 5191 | 9.35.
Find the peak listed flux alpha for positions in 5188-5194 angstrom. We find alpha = 9.429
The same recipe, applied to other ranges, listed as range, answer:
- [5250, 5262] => 10.32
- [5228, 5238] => 10.16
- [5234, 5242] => 10.29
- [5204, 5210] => 9.077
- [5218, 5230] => 10.49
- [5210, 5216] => 10.09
